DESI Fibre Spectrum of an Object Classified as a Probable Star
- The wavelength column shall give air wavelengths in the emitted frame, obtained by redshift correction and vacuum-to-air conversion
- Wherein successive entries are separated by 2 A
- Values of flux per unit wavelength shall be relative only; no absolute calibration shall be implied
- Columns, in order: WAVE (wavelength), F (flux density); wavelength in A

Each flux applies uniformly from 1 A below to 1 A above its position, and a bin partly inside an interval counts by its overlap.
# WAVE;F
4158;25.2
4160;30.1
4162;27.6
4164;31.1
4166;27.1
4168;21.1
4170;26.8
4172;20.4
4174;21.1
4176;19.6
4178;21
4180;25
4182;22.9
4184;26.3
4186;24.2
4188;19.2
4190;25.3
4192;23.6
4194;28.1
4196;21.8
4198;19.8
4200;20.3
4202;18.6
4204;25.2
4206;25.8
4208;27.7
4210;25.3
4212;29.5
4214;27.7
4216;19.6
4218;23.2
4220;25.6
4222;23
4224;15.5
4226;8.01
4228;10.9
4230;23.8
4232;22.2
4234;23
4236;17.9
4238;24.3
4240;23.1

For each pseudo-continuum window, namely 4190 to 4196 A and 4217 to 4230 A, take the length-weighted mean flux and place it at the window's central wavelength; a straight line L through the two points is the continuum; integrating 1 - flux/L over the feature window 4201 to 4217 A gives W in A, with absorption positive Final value -2.7 A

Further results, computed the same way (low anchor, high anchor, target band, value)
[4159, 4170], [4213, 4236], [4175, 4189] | 1.5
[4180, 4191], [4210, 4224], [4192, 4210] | 0.3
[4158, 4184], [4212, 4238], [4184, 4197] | -0.4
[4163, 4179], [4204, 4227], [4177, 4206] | 0.2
